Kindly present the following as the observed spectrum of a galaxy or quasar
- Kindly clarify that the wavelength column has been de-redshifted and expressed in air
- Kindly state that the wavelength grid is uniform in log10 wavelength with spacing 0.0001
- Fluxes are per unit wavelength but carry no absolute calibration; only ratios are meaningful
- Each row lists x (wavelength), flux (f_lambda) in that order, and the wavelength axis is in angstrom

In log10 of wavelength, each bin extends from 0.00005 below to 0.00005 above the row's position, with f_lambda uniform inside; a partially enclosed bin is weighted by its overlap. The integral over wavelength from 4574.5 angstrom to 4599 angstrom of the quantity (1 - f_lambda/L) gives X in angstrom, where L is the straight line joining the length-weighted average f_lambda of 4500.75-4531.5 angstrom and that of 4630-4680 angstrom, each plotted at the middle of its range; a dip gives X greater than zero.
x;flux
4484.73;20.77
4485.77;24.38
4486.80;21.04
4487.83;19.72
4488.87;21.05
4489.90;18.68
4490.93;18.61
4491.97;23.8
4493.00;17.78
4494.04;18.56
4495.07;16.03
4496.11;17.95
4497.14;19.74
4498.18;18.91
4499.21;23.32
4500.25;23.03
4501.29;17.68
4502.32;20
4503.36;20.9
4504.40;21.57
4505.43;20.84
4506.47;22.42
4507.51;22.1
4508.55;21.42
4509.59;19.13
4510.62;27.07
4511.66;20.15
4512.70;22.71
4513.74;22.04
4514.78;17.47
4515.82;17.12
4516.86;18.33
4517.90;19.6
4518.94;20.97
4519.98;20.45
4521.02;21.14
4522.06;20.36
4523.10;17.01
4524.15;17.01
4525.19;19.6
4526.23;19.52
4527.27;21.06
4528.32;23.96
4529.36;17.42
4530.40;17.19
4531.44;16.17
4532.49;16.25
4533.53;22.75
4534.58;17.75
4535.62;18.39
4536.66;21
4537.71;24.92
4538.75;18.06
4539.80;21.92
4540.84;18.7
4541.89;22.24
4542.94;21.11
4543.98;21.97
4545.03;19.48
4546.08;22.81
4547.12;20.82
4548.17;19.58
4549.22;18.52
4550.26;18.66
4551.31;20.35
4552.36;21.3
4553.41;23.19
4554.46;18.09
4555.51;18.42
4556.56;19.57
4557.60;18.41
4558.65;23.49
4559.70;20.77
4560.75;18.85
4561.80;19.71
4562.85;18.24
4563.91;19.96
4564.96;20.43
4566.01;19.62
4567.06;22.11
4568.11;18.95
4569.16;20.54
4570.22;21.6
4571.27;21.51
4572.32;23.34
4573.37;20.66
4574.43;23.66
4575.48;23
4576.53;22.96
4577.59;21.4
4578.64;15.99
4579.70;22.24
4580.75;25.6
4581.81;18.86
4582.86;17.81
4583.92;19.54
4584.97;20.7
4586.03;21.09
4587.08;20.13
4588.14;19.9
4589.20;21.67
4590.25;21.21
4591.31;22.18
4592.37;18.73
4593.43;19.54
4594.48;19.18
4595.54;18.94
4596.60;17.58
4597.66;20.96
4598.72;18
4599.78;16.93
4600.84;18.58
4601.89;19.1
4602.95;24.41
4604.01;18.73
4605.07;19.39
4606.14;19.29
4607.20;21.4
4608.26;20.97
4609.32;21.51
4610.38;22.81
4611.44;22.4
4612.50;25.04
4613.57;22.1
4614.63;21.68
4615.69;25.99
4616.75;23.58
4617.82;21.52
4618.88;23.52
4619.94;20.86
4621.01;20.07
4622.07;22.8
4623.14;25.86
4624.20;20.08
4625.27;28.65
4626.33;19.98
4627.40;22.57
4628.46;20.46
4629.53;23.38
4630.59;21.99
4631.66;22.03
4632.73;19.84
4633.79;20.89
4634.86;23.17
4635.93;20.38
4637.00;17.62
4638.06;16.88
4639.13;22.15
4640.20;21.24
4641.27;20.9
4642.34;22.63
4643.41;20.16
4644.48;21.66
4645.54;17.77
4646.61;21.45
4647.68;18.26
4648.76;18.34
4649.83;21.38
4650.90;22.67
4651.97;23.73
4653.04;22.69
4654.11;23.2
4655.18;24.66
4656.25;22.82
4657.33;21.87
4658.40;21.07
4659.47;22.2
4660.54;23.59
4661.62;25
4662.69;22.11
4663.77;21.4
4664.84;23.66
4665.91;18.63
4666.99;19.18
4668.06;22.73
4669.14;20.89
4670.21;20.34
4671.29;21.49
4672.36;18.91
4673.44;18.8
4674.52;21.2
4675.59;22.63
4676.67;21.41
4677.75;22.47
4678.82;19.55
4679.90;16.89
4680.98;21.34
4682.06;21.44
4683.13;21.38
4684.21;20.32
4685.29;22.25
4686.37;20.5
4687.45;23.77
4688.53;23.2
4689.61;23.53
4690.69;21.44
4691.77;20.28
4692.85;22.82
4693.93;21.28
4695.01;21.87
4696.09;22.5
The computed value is 0.33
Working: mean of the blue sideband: 20.1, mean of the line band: 20.4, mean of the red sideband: 21.2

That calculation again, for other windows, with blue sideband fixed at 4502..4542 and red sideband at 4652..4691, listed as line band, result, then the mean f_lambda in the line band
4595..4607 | 0.93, 19.3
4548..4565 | 0.54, 19.8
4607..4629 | -1.53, 22.6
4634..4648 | 0.64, 20.4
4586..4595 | 0.20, 20.4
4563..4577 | -0.47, 21.3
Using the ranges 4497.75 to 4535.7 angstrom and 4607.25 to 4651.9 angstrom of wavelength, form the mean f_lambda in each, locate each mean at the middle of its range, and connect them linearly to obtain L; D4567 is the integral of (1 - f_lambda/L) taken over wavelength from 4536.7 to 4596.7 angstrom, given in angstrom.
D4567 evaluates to 0.7 angstrom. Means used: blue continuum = 20.1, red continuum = 21.7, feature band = 20.5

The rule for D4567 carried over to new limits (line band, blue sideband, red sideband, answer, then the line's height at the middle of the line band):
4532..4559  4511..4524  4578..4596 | -0.5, 19.9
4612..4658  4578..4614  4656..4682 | -2.2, 20.8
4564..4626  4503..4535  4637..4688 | -1.4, 20.7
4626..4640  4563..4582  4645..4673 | 0.4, 21.4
